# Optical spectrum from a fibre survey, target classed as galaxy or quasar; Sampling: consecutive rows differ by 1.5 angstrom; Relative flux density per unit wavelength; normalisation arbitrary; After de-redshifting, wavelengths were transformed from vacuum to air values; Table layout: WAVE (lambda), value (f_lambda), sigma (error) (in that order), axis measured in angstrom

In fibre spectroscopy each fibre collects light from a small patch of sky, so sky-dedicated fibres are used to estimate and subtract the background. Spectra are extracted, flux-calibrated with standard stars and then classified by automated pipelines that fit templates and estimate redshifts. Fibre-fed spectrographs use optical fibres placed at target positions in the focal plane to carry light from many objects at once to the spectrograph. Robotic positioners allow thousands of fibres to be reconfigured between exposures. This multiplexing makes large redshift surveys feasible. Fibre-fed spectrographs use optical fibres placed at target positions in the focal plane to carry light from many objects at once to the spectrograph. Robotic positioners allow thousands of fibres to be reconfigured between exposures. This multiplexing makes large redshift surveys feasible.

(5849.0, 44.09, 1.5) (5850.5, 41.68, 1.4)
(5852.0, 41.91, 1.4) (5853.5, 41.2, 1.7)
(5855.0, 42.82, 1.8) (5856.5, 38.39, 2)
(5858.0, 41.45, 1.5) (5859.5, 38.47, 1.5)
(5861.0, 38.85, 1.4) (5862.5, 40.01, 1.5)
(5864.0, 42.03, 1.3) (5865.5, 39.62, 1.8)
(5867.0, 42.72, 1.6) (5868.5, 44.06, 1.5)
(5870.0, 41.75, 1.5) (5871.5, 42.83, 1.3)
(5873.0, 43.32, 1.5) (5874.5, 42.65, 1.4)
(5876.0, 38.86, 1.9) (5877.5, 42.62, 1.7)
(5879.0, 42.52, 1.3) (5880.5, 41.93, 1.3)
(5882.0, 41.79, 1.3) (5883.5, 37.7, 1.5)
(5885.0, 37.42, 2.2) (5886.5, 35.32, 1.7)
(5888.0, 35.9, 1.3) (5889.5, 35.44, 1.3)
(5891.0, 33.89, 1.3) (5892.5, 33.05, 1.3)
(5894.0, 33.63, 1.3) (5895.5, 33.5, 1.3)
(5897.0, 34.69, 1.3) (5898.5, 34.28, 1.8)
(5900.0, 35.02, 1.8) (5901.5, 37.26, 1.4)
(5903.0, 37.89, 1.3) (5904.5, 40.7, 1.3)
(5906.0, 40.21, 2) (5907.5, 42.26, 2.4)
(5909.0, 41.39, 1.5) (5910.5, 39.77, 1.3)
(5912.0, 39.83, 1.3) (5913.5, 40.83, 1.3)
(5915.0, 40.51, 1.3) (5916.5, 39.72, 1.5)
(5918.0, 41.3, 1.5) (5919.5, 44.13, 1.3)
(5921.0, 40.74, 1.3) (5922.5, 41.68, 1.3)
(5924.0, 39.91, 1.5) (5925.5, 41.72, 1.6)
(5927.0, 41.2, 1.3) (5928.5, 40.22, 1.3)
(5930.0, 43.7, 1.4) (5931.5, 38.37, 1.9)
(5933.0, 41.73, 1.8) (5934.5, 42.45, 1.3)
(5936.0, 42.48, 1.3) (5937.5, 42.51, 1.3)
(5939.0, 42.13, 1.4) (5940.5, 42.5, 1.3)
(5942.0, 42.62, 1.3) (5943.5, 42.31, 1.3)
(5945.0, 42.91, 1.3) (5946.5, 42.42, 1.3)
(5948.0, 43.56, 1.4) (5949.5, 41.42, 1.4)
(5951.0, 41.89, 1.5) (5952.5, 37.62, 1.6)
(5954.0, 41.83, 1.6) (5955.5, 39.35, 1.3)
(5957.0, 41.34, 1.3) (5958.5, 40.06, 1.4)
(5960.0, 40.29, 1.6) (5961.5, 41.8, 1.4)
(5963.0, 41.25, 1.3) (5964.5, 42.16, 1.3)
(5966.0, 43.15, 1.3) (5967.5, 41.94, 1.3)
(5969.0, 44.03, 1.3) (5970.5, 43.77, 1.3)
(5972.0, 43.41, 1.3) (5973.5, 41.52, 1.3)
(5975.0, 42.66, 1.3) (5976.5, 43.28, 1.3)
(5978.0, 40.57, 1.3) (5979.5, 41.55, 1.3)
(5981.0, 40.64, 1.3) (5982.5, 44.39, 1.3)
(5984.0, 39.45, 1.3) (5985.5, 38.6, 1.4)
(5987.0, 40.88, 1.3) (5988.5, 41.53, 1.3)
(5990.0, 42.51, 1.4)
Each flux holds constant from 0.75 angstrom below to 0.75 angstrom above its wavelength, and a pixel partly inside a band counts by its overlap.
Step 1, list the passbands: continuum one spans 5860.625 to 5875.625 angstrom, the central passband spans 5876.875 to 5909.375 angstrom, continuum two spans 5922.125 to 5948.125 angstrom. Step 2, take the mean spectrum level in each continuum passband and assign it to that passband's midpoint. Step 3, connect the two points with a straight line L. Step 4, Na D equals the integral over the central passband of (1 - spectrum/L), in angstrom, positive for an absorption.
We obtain 3.3 angstrom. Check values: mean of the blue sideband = 41.8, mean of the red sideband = 41.9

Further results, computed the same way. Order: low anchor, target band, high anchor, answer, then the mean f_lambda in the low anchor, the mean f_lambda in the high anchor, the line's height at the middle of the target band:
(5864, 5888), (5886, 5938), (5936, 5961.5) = 2.74 angstrom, 40.9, 41.6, 41.2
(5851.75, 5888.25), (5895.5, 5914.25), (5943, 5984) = 1.21 angstrom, 40.7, 41.8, 41.1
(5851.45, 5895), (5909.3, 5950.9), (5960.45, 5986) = -0.57 angstrom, 39.7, 42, 41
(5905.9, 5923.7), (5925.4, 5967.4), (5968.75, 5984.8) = 0.03 angstrom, 41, 42.2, 41.6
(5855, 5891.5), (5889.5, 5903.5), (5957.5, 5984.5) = 1.99 angstrom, 40.1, 42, 40.5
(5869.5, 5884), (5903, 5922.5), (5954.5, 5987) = 0.37 angstrom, 41.7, 41.7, 41.7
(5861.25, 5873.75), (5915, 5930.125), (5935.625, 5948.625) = 0.40 angstrom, 41.9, 42.6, 42.4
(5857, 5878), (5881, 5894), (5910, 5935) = 1.56 angstrom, 41.3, 41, 41.2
